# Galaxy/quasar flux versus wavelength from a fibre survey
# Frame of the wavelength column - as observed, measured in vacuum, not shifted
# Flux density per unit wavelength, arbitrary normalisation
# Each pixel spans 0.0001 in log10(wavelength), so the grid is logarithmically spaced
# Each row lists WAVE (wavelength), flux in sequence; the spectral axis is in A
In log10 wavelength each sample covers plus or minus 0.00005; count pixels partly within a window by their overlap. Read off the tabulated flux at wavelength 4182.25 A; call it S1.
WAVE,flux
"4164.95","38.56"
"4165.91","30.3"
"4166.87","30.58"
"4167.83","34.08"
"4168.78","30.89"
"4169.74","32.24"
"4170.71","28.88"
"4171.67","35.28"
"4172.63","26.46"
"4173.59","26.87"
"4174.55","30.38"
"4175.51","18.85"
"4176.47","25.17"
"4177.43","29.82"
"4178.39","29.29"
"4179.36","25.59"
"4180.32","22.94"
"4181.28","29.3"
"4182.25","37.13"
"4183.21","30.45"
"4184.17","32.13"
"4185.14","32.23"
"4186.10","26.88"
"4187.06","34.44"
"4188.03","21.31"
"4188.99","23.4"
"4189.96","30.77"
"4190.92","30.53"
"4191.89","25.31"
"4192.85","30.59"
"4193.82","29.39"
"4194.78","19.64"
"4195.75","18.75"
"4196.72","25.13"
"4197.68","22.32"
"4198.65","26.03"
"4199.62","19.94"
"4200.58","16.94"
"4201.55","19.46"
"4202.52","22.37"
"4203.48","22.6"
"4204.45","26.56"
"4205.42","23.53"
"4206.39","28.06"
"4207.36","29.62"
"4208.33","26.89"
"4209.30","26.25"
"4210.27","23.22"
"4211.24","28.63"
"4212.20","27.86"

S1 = 37.13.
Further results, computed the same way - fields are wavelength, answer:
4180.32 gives 22.94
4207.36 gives 29.62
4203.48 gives 22.6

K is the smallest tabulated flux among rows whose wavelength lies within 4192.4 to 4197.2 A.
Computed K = 18.75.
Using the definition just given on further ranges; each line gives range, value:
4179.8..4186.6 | 22.94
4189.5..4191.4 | 30.53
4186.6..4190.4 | 21.31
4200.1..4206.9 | 16.94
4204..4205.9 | 23.53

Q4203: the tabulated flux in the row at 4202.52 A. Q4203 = 22.37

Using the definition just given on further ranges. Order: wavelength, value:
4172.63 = 26.46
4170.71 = 28.88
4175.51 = 18.85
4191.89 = 25.31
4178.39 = 29.29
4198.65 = 26.03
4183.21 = 30.45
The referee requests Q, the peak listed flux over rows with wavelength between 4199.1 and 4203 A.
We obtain 22.37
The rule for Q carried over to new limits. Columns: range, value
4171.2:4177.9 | 35.28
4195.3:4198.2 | 25.13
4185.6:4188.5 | 34.44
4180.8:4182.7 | 37.13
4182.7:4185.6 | 32.23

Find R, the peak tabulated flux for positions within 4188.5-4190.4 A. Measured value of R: 30.77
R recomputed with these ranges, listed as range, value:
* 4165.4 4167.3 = 30.58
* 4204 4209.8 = 29.62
